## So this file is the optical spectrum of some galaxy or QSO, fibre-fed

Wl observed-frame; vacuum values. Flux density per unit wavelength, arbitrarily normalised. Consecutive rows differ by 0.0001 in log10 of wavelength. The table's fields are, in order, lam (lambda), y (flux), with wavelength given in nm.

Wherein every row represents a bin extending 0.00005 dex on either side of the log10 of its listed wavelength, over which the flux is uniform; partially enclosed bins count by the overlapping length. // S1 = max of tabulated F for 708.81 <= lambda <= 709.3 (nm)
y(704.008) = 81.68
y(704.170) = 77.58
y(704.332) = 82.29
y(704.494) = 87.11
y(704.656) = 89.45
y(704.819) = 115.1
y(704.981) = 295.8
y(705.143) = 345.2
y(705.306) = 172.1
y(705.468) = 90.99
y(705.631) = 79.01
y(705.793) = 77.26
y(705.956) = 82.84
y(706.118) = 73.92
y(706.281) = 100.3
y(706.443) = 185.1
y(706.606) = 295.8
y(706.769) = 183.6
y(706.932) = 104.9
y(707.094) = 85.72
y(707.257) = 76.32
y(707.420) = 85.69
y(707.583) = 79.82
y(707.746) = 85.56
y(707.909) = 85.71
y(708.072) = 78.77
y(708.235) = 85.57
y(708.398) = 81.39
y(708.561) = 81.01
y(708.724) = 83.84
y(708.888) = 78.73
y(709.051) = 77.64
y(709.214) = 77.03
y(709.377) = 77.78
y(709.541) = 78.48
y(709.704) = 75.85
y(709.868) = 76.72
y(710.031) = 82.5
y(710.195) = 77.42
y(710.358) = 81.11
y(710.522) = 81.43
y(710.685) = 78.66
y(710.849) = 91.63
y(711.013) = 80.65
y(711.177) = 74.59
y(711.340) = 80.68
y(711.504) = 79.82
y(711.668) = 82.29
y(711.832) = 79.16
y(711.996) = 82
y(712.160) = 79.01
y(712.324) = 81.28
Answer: 78.73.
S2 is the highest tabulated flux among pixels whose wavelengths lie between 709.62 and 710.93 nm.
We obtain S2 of 91.63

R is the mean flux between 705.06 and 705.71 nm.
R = 172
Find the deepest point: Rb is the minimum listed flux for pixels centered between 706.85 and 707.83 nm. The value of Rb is 76.32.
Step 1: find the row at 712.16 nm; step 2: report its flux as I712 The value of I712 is 79.01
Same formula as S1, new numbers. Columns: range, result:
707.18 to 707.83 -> 85.69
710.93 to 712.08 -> 82.29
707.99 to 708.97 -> 85.57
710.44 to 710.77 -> 81.43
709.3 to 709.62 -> 78.48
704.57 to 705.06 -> 295.8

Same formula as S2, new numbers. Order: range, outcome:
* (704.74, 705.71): 345.2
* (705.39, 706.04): 90.99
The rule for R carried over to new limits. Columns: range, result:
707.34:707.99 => 84.2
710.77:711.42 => 81.9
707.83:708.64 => 82.5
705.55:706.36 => 82.6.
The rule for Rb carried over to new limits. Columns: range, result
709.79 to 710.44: 76.72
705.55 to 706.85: 73.92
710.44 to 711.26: 74.59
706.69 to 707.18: 85.72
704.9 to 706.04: 77.26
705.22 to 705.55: 90.99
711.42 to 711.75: 79.82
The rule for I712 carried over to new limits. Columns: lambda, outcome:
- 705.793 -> 77.26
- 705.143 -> 345.2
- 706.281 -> 100.3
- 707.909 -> 85.71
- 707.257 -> 76.32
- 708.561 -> 81.01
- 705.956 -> 82.84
